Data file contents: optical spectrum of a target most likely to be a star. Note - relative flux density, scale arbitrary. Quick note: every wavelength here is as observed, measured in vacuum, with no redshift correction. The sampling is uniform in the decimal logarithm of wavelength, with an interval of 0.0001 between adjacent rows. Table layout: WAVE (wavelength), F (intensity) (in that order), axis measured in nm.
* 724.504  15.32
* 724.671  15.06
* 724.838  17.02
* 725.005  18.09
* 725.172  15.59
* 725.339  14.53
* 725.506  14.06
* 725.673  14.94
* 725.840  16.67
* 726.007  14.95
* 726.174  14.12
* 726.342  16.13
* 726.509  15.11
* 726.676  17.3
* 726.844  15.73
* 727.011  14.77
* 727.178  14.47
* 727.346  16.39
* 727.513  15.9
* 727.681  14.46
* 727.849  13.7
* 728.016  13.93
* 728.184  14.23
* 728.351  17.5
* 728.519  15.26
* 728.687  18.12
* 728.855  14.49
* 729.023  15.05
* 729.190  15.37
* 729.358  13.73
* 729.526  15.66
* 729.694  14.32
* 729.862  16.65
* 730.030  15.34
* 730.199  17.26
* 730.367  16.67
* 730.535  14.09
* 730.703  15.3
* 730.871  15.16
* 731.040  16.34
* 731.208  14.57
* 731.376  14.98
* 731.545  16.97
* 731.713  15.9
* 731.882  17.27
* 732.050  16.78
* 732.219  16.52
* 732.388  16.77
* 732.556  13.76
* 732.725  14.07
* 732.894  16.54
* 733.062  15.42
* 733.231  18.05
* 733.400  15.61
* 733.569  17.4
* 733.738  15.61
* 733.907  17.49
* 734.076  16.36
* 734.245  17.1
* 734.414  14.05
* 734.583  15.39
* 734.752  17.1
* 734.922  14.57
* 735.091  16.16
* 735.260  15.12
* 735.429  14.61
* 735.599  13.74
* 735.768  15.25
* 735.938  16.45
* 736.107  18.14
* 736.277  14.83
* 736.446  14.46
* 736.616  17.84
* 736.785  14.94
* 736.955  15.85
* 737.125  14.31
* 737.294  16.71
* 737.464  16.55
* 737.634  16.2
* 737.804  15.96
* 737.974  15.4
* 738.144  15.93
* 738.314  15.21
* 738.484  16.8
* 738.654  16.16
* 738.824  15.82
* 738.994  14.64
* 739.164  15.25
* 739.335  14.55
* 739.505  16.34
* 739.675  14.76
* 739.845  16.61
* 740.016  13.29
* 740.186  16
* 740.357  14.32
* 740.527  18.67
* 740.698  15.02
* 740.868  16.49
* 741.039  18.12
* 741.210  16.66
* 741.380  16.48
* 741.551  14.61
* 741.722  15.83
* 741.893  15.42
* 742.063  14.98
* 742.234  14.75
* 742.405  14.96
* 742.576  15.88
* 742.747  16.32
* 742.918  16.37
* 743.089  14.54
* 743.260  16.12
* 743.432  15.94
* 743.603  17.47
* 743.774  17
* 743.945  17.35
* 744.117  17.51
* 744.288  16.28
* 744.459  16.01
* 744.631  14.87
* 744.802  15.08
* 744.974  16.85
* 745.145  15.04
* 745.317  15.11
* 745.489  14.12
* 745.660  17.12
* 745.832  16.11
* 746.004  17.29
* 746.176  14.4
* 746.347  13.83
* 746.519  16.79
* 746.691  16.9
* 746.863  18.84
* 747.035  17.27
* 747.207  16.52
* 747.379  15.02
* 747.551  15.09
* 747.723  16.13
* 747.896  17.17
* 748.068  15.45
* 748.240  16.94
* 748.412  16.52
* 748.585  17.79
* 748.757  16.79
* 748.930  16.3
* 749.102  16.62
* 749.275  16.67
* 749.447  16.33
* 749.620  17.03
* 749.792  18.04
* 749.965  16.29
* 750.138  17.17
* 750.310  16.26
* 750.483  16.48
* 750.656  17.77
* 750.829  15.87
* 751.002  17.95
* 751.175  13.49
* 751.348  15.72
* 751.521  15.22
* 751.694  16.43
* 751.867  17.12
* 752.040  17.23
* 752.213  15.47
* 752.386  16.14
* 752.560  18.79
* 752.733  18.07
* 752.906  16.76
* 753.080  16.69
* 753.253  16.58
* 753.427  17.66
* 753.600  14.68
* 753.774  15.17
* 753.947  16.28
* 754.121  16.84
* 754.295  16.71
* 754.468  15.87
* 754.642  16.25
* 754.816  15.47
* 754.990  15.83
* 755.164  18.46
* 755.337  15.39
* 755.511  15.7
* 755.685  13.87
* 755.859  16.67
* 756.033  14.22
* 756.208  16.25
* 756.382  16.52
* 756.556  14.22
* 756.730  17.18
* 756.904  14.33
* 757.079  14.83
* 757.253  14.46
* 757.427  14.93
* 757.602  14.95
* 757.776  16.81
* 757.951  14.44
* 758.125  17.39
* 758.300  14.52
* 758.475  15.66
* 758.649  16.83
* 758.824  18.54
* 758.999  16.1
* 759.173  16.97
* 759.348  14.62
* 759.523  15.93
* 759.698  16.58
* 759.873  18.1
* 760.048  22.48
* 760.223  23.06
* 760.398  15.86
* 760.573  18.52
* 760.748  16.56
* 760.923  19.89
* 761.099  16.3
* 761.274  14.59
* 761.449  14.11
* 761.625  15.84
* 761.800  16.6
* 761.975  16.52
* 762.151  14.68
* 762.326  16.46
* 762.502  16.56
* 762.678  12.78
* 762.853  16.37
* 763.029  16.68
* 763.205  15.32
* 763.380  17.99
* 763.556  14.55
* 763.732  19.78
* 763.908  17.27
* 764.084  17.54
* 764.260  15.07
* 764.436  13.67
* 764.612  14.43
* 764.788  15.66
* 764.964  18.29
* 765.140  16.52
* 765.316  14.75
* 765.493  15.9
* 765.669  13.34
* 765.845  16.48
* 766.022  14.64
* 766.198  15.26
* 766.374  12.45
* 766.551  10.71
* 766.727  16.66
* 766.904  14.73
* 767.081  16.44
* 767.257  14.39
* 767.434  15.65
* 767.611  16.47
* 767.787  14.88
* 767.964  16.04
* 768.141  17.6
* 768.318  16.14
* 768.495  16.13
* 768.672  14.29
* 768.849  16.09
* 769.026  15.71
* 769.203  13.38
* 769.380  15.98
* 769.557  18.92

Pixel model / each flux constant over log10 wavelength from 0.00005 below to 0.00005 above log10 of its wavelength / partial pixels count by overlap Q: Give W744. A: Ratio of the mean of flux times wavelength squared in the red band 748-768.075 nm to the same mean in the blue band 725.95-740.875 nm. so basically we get 1.10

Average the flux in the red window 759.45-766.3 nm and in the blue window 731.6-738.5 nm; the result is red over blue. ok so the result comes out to 1.0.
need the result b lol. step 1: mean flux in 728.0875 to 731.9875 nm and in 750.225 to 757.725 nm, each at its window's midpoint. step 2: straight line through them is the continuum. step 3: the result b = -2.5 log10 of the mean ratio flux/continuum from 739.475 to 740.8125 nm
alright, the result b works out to 0.01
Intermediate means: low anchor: 15.7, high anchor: 16.1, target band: 15.6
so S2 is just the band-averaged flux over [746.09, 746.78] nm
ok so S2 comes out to 15.5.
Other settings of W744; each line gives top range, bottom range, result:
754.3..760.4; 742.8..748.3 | 1.04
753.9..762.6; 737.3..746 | 1.07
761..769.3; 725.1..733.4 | 1.10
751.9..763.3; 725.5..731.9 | 1.14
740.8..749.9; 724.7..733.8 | 1.08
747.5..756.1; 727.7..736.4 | 1.10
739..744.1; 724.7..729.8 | 1.07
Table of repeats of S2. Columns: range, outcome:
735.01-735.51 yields 15.3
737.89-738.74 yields 15.9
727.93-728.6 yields 15.2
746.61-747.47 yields 16.9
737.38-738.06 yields 16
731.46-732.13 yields 16.7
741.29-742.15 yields 15.5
